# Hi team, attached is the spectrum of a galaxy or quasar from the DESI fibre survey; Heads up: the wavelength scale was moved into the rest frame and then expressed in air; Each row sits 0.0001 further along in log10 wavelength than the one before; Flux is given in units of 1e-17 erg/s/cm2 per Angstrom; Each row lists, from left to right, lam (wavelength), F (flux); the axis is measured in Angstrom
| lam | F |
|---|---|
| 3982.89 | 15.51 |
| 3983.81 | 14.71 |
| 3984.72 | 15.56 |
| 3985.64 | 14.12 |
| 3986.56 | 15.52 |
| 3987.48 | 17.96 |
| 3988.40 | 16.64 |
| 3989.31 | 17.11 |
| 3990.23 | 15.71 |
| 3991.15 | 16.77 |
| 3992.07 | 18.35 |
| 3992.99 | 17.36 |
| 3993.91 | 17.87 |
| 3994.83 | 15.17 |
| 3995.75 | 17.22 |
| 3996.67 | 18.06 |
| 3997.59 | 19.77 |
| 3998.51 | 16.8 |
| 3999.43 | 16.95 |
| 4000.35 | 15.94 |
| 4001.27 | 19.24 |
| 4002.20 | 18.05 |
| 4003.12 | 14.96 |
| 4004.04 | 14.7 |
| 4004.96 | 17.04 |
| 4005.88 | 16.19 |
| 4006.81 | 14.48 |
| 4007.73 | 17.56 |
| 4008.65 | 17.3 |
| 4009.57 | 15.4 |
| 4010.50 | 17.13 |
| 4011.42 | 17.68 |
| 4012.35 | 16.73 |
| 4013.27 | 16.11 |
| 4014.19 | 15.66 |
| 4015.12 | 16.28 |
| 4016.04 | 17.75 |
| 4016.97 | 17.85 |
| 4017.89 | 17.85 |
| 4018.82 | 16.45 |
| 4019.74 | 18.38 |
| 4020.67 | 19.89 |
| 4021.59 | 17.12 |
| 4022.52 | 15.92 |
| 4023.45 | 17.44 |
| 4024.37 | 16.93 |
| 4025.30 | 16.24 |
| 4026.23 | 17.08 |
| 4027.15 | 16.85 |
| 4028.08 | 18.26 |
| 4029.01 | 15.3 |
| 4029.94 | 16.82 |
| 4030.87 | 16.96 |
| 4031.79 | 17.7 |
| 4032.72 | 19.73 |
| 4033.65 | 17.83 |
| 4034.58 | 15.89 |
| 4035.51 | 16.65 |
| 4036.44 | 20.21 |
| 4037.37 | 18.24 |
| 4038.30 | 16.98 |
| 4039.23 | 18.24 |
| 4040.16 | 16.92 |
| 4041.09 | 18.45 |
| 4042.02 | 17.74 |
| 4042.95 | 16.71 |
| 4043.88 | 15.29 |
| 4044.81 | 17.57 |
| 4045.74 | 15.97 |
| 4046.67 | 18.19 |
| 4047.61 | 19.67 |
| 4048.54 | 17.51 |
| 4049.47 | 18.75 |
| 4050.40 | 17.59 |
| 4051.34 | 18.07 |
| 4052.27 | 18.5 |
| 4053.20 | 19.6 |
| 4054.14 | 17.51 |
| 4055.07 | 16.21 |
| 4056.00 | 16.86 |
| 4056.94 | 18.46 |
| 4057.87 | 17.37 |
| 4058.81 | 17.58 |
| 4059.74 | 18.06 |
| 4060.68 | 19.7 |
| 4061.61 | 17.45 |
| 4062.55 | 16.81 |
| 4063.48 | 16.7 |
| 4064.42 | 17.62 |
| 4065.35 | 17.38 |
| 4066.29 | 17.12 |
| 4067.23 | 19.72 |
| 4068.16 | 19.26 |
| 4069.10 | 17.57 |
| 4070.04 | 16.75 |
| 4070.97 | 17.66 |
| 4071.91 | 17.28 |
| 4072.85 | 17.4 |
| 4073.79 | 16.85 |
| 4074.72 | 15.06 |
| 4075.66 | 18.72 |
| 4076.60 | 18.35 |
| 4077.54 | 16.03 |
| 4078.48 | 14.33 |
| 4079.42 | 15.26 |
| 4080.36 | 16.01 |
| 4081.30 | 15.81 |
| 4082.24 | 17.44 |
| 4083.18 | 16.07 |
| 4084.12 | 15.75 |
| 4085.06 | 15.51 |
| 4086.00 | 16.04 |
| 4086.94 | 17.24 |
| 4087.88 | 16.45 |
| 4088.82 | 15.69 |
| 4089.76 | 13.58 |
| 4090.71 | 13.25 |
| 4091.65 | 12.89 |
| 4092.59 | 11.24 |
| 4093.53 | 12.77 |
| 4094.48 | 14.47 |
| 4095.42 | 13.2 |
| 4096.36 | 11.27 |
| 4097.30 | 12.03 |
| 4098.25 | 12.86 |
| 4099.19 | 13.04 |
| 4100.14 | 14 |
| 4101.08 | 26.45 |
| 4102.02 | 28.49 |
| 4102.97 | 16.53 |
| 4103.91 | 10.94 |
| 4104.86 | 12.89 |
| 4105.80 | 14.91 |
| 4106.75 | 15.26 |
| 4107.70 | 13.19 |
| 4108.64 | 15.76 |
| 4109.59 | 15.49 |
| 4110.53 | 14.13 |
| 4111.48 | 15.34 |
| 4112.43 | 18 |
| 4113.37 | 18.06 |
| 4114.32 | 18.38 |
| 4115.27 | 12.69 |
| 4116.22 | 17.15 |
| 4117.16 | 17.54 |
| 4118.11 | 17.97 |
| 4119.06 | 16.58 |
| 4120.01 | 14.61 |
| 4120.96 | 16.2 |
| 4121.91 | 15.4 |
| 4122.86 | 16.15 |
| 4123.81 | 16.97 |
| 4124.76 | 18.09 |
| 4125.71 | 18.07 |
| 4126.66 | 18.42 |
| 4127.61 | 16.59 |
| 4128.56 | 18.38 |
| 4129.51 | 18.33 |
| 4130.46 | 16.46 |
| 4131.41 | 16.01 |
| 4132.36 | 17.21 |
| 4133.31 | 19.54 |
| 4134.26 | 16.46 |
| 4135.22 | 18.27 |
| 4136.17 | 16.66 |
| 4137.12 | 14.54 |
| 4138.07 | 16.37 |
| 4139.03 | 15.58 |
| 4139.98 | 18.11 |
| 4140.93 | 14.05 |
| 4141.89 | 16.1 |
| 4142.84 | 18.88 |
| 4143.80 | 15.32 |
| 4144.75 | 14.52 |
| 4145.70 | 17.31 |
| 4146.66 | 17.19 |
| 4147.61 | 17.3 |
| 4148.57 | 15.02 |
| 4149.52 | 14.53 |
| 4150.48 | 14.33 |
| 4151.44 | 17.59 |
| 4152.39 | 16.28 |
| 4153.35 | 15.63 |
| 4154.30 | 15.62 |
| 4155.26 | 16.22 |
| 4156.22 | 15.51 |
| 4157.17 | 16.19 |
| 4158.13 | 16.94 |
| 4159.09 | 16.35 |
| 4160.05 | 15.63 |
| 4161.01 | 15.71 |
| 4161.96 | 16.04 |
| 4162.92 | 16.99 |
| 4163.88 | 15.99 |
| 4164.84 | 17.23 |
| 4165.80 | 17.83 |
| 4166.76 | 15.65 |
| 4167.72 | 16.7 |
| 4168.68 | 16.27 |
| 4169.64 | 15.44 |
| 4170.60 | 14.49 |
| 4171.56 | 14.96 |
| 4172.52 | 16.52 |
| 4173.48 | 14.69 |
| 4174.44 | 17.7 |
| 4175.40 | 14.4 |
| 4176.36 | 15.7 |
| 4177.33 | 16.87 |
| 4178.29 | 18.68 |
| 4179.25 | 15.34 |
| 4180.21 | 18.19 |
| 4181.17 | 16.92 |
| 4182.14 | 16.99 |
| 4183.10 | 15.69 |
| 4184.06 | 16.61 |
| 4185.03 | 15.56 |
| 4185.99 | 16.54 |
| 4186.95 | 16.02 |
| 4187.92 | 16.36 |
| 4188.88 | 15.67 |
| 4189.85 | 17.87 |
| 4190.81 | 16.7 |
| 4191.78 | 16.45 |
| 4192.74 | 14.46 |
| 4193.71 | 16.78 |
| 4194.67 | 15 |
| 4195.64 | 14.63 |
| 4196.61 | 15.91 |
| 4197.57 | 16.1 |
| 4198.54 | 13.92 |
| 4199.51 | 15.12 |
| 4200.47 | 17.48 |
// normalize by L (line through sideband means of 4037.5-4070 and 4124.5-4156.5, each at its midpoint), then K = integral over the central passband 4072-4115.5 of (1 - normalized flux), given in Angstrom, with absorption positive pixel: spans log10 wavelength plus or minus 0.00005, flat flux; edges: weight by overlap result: 4.1 Angstrom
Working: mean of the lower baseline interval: 17.7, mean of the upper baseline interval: 16.6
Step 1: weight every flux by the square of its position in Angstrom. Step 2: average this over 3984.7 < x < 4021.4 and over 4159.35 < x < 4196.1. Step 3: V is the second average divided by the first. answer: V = 1.04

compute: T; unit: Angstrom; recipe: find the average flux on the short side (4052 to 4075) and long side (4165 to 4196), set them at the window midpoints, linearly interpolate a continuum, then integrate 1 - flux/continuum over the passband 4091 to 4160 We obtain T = 3.3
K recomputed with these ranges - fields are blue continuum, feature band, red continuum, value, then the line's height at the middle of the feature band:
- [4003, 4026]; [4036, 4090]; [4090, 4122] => -4.1 Angstrom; 16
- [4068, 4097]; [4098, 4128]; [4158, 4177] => -1.4 Angstrom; 15.8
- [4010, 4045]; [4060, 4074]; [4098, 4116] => -0.8 Angstrom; 16.7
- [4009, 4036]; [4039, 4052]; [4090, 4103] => -0.9 Angstrom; 16.5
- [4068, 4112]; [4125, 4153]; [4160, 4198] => -1.3 Angstrom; 15.9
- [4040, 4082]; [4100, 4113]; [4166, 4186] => 0.3 Angstrom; 16.9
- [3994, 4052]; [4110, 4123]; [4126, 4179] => 0.3 Angstrom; 16.6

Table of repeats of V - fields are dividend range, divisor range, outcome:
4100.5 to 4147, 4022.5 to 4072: 0.99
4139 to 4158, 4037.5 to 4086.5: 0.97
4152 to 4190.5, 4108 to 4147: 1.00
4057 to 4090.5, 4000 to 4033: 1.02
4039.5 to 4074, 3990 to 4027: 1.07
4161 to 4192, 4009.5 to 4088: 1.01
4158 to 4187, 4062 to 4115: 1.06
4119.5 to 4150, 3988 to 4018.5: 1.05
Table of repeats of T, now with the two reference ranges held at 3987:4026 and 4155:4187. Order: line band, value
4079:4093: 1.19 Angstrom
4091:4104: 1.16 Angstrom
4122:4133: -0.57 Angstrom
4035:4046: -0.38 Angstrom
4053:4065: -0.63 Angstrom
